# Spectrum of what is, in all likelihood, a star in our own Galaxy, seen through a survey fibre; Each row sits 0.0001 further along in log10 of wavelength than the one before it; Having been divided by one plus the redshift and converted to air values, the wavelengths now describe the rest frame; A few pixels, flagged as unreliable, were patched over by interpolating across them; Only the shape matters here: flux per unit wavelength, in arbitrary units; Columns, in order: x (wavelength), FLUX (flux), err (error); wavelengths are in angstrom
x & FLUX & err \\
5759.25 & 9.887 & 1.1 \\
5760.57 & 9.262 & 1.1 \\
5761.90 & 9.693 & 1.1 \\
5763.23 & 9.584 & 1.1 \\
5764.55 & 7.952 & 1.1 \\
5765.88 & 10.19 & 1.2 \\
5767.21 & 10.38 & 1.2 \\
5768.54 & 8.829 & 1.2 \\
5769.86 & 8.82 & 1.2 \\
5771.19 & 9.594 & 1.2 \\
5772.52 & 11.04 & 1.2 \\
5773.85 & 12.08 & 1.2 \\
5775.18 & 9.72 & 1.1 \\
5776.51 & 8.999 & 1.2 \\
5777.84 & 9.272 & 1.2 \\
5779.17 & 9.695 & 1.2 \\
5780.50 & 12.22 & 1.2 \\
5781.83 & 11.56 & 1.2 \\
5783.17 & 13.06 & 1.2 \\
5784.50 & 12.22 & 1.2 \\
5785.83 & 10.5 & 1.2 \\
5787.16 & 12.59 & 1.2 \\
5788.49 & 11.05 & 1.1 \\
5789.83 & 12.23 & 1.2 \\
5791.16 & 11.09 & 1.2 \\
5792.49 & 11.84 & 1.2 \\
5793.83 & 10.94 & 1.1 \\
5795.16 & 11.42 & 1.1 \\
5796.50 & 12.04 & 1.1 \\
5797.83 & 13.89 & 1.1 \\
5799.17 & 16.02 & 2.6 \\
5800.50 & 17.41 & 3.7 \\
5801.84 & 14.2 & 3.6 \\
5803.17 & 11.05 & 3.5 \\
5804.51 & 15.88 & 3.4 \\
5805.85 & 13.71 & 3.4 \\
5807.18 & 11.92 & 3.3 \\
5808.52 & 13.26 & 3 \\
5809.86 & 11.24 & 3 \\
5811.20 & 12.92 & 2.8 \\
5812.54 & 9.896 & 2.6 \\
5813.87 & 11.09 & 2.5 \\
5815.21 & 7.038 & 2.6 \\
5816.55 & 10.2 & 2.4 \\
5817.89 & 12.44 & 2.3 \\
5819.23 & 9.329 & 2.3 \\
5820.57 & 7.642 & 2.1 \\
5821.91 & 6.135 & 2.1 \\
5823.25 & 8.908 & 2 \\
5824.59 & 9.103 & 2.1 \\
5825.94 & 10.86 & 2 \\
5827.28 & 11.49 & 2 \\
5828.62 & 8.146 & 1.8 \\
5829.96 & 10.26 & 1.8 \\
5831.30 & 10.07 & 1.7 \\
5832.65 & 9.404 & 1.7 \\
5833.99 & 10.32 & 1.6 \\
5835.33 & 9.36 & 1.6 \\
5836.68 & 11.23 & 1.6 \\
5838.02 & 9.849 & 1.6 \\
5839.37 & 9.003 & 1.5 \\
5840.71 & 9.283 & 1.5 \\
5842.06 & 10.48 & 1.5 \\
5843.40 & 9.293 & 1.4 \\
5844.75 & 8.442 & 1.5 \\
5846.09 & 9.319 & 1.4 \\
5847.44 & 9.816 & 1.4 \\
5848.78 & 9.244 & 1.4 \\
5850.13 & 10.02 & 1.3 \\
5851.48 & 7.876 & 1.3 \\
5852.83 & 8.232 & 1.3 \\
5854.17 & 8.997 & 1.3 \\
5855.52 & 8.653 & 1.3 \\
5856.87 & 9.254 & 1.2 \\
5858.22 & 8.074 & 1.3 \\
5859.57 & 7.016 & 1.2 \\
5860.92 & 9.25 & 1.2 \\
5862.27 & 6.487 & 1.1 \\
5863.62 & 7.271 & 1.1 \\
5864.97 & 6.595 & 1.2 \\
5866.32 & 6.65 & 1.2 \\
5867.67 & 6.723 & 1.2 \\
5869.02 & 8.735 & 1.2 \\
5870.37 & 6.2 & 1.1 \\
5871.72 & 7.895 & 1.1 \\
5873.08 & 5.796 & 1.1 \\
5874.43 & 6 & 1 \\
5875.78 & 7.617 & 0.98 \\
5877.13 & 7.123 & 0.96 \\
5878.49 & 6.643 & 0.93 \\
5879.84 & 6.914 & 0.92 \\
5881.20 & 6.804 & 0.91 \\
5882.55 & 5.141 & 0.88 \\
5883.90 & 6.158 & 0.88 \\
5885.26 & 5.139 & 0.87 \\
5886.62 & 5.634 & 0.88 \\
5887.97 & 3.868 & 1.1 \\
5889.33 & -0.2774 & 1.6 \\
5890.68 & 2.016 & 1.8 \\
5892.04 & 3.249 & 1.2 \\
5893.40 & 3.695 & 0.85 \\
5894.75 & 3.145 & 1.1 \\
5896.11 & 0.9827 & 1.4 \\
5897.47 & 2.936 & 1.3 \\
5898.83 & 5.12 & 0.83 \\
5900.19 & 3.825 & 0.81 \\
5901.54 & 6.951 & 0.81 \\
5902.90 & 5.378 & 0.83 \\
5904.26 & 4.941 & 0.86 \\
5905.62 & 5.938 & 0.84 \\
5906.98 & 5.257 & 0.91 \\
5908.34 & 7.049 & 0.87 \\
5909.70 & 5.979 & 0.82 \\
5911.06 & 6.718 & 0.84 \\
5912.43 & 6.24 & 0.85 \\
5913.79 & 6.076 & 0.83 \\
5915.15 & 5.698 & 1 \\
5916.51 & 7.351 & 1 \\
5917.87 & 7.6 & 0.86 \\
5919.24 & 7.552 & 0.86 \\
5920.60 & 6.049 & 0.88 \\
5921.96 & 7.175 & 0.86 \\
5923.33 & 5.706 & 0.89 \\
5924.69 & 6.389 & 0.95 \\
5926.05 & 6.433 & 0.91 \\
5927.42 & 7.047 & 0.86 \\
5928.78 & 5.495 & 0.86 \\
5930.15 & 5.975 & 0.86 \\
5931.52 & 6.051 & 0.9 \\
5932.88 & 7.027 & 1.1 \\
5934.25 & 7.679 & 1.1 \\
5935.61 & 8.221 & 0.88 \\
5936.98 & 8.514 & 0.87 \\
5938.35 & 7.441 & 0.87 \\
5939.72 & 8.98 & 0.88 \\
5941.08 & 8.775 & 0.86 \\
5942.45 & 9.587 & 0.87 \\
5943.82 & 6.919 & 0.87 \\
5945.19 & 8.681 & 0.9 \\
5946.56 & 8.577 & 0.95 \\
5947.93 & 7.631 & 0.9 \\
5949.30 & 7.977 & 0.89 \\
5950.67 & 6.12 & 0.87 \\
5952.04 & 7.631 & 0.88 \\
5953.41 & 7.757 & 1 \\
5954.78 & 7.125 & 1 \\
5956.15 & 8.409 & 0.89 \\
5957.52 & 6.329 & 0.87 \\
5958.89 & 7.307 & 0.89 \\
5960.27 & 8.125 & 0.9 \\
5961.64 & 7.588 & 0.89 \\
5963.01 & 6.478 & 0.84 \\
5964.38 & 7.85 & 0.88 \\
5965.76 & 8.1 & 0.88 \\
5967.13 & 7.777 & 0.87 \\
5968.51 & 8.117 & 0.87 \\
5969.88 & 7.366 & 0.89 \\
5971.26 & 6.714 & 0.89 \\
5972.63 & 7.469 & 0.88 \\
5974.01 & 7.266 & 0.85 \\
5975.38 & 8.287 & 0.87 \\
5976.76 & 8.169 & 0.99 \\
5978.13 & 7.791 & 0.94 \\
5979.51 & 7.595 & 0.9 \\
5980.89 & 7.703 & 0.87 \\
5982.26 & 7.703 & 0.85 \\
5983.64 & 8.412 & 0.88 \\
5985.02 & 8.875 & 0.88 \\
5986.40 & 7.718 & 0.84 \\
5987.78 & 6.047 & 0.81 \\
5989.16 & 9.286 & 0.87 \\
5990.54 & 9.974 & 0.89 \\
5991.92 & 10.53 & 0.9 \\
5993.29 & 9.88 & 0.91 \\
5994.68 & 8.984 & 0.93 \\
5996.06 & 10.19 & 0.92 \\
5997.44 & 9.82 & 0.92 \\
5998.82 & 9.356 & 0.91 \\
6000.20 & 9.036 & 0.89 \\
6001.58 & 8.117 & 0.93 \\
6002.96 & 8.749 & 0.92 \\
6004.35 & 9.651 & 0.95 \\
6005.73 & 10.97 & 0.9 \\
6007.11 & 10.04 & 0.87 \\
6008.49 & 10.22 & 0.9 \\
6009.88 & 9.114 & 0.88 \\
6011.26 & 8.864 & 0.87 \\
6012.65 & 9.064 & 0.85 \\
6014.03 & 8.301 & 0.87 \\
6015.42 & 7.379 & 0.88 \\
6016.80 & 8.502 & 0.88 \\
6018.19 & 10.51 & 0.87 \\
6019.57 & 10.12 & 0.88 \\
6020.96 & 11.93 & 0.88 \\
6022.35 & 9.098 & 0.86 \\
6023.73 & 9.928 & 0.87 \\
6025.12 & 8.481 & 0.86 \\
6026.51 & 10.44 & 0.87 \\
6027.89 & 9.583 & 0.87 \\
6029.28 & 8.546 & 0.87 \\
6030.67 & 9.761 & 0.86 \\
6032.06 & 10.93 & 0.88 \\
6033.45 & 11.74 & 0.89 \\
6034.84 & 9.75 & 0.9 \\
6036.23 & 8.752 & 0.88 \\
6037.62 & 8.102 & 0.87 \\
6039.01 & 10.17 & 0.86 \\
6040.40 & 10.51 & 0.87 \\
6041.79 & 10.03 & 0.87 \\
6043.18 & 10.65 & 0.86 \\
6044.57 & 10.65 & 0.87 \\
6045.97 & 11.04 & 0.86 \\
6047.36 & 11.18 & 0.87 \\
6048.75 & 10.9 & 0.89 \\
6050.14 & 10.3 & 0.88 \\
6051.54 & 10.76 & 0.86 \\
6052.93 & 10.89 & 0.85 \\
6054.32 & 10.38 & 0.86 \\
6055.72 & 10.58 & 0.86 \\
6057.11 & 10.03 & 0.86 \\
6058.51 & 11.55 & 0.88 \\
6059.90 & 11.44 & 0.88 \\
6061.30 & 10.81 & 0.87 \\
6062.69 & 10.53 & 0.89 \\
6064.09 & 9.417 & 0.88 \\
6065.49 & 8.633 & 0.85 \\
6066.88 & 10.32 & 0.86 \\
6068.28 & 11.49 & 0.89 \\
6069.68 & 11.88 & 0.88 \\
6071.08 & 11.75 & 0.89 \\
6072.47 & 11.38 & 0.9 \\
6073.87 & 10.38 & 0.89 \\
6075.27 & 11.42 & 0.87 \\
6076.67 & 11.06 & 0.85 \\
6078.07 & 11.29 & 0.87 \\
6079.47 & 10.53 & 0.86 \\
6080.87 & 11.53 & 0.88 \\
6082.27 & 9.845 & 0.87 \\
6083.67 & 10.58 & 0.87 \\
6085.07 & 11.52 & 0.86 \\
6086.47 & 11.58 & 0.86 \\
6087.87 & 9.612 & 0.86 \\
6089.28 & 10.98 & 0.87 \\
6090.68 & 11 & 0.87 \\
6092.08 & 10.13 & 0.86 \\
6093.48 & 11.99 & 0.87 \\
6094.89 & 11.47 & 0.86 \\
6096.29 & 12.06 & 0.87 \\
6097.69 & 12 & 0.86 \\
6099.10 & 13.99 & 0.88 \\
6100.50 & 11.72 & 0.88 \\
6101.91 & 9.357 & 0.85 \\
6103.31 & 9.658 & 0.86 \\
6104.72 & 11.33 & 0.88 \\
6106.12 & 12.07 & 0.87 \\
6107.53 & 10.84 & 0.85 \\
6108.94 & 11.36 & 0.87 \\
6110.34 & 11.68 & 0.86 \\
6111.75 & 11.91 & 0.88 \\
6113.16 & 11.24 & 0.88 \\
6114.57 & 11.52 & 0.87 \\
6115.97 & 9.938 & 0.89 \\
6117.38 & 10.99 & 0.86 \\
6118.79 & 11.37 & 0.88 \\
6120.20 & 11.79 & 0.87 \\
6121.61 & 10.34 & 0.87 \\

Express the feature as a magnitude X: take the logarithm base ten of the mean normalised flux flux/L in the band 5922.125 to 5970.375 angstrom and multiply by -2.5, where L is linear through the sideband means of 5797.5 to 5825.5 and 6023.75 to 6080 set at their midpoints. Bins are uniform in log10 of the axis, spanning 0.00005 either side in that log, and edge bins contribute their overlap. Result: 0.41 mag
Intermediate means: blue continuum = 11.5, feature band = 7.46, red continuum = 10.4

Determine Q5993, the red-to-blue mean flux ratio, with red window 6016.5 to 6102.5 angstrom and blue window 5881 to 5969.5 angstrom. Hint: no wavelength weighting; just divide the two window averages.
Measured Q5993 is 1.67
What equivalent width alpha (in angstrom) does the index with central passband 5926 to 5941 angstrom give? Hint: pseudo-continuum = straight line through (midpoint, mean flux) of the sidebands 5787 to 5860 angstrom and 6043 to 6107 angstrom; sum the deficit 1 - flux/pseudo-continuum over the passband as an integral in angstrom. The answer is 4.8 angstrom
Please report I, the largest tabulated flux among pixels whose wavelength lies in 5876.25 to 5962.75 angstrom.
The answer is 9.587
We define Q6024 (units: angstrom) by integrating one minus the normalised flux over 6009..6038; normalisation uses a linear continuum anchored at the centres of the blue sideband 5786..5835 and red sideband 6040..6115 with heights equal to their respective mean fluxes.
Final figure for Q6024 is 4.1 angstrom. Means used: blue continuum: 11.3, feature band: 9.49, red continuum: 11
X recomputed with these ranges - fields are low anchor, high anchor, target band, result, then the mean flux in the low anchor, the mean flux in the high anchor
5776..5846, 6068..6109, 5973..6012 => 0.246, 11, 11.2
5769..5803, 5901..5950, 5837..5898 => 0.308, 11.7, 6.97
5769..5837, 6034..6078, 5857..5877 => 0.453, 11.1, 10.6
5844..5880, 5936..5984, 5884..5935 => 0.400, 7.82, 7.78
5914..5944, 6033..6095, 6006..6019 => 0.016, 7.16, 10.7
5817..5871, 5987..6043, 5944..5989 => 0.216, 8.89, 9.52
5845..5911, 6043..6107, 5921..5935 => 0.152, 6.29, 11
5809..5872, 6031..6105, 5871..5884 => 0.374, 9.08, 10.8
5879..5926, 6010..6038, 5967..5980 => 0.013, 5.27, 9.5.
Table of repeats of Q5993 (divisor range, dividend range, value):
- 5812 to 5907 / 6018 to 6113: 1.44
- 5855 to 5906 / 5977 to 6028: 1.58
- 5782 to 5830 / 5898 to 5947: 0.59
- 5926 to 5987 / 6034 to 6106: 1.41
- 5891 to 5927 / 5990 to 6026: 1.73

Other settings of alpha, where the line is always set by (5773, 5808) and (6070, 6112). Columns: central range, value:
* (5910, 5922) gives 5.2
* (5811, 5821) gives 1.7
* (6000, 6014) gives 2.6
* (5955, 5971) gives 5.6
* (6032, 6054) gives 1.9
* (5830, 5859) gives 6.4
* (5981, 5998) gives 3.9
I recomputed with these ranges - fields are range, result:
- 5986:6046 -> 11.93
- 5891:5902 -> 6.951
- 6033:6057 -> 11.74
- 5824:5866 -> 11.49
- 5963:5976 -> 8.287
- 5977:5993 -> 10.53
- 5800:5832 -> 17.41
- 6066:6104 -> 13.99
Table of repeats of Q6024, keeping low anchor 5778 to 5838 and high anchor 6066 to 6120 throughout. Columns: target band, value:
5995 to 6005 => 1.7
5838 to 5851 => 2.1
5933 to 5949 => 4.3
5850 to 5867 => 5.0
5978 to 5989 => 3.3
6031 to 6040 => 1.0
